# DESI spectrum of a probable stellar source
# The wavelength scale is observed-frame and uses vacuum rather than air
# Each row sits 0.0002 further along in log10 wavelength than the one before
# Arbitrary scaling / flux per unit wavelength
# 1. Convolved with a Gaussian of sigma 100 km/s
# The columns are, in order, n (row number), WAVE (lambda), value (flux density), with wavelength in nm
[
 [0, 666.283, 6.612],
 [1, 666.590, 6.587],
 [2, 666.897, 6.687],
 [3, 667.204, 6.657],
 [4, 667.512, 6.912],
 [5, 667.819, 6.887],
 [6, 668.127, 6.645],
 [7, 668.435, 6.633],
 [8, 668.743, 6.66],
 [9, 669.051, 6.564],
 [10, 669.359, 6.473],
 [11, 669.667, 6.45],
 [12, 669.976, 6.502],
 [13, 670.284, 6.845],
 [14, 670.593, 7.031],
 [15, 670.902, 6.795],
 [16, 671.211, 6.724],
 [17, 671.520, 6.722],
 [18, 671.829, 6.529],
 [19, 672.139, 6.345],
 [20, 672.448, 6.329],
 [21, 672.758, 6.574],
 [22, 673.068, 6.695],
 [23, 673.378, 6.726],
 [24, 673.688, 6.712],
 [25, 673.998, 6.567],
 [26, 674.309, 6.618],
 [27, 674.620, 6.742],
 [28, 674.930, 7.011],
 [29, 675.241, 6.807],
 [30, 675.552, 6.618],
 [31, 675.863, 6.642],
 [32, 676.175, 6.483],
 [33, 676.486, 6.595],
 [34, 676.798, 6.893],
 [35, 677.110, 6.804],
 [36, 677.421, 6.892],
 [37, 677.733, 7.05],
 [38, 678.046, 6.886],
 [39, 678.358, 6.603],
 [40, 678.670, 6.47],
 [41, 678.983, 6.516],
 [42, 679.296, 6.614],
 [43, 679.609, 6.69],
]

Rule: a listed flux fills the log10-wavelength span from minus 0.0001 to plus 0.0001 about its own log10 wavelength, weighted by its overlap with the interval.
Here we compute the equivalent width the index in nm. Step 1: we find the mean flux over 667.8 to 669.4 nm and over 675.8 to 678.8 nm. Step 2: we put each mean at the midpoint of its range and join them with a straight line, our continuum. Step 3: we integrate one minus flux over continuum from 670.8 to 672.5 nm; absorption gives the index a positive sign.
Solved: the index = 0.02 nm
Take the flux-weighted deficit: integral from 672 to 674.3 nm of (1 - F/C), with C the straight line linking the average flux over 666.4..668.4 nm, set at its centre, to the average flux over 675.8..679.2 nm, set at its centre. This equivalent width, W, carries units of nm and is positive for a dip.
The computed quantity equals 0.05 nm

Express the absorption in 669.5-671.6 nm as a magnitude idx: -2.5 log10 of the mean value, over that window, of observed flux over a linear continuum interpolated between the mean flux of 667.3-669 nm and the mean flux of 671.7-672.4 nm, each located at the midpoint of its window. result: -0.031 mag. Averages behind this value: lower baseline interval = 6.73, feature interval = 6.72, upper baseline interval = 6.42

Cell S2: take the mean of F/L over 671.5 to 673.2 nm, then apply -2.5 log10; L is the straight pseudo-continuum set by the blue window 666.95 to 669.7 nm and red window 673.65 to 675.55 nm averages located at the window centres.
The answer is 0.03 mag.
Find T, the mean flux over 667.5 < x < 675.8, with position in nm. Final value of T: 6.67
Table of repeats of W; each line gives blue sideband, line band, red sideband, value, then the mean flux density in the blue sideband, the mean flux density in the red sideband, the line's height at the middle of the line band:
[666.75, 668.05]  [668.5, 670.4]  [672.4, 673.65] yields 0.04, 6.78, 6.61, 6.72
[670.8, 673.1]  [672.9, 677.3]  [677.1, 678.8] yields -0.01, 6.58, 6.79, 6.69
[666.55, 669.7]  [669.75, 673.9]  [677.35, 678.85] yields 0.03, 6.66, 6.77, 6.7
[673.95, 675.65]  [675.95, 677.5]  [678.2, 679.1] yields -0.02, 6.74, 6.53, 6.64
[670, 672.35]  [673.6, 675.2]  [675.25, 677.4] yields -0.01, 6.69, 6.7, 6.7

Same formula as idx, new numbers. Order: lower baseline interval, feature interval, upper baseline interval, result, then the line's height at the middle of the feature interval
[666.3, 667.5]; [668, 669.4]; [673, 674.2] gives 0.01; 6.67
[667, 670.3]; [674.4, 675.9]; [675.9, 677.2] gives -0.02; 6.67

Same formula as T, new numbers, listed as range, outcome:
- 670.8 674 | 6.61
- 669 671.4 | 6.68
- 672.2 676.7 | 6.65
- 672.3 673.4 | 6.56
